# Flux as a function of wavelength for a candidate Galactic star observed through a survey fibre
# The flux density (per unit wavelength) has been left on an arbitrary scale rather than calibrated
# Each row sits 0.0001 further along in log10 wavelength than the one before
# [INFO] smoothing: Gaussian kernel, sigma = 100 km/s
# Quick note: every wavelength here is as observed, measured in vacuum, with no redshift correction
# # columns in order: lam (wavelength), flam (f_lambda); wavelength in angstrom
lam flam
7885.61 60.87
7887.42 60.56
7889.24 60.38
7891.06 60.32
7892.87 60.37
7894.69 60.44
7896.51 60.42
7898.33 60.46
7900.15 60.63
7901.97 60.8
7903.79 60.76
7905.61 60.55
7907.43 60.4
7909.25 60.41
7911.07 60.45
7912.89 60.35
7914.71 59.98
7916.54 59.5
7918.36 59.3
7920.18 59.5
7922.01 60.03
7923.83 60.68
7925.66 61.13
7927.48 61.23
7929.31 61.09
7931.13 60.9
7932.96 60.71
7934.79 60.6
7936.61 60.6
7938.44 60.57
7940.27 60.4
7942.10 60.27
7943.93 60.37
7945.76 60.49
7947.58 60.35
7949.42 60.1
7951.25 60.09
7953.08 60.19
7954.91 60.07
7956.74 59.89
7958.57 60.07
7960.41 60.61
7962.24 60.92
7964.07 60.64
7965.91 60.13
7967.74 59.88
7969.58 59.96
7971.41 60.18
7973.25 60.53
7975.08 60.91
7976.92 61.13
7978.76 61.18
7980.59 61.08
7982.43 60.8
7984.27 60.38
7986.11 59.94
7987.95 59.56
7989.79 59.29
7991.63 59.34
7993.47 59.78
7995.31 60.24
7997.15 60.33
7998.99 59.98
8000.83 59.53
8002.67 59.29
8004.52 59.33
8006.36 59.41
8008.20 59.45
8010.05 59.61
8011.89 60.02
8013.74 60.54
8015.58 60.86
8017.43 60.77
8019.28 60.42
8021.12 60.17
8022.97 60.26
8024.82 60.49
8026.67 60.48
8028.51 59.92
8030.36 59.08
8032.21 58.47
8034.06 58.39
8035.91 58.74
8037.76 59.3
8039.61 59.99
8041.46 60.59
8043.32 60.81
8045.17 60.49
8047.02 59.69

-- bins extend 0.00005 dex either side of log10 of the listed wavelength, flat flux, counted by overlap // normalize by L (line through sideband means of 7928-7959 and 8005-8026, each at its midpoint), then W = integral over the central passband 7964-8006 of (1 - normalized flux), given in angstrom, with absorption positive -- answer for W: 0.1 angstrom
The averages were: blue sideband 60.4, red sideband 60.2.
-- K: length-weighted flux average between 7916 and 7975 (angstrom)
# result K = 60.4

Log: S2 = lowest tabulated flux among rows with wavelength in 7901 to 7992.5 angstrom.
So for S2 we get 59.29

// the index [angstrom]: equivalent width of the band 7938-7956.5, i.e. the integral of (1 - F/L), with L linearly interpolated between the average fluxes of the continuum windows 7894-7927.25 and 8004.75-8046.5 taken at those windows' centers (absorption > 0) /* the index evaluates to 0.0 angstrom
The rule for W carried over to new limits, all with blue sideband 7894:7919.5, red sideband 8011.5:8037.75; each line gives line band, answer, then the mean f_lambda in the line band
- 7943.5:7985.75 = -0.2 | 60.4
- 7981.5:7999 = 0.0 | 60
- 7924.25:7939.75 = -0.2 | 60.8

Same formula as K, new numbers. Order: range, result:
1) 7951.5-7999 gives 60.3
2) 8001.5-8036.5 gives 59.8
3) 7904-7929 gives 60.3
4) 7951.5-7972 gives 60.2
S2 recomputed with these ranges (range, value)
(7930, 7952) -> 60.09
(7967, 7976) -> 59.88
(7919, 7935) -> 59.5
